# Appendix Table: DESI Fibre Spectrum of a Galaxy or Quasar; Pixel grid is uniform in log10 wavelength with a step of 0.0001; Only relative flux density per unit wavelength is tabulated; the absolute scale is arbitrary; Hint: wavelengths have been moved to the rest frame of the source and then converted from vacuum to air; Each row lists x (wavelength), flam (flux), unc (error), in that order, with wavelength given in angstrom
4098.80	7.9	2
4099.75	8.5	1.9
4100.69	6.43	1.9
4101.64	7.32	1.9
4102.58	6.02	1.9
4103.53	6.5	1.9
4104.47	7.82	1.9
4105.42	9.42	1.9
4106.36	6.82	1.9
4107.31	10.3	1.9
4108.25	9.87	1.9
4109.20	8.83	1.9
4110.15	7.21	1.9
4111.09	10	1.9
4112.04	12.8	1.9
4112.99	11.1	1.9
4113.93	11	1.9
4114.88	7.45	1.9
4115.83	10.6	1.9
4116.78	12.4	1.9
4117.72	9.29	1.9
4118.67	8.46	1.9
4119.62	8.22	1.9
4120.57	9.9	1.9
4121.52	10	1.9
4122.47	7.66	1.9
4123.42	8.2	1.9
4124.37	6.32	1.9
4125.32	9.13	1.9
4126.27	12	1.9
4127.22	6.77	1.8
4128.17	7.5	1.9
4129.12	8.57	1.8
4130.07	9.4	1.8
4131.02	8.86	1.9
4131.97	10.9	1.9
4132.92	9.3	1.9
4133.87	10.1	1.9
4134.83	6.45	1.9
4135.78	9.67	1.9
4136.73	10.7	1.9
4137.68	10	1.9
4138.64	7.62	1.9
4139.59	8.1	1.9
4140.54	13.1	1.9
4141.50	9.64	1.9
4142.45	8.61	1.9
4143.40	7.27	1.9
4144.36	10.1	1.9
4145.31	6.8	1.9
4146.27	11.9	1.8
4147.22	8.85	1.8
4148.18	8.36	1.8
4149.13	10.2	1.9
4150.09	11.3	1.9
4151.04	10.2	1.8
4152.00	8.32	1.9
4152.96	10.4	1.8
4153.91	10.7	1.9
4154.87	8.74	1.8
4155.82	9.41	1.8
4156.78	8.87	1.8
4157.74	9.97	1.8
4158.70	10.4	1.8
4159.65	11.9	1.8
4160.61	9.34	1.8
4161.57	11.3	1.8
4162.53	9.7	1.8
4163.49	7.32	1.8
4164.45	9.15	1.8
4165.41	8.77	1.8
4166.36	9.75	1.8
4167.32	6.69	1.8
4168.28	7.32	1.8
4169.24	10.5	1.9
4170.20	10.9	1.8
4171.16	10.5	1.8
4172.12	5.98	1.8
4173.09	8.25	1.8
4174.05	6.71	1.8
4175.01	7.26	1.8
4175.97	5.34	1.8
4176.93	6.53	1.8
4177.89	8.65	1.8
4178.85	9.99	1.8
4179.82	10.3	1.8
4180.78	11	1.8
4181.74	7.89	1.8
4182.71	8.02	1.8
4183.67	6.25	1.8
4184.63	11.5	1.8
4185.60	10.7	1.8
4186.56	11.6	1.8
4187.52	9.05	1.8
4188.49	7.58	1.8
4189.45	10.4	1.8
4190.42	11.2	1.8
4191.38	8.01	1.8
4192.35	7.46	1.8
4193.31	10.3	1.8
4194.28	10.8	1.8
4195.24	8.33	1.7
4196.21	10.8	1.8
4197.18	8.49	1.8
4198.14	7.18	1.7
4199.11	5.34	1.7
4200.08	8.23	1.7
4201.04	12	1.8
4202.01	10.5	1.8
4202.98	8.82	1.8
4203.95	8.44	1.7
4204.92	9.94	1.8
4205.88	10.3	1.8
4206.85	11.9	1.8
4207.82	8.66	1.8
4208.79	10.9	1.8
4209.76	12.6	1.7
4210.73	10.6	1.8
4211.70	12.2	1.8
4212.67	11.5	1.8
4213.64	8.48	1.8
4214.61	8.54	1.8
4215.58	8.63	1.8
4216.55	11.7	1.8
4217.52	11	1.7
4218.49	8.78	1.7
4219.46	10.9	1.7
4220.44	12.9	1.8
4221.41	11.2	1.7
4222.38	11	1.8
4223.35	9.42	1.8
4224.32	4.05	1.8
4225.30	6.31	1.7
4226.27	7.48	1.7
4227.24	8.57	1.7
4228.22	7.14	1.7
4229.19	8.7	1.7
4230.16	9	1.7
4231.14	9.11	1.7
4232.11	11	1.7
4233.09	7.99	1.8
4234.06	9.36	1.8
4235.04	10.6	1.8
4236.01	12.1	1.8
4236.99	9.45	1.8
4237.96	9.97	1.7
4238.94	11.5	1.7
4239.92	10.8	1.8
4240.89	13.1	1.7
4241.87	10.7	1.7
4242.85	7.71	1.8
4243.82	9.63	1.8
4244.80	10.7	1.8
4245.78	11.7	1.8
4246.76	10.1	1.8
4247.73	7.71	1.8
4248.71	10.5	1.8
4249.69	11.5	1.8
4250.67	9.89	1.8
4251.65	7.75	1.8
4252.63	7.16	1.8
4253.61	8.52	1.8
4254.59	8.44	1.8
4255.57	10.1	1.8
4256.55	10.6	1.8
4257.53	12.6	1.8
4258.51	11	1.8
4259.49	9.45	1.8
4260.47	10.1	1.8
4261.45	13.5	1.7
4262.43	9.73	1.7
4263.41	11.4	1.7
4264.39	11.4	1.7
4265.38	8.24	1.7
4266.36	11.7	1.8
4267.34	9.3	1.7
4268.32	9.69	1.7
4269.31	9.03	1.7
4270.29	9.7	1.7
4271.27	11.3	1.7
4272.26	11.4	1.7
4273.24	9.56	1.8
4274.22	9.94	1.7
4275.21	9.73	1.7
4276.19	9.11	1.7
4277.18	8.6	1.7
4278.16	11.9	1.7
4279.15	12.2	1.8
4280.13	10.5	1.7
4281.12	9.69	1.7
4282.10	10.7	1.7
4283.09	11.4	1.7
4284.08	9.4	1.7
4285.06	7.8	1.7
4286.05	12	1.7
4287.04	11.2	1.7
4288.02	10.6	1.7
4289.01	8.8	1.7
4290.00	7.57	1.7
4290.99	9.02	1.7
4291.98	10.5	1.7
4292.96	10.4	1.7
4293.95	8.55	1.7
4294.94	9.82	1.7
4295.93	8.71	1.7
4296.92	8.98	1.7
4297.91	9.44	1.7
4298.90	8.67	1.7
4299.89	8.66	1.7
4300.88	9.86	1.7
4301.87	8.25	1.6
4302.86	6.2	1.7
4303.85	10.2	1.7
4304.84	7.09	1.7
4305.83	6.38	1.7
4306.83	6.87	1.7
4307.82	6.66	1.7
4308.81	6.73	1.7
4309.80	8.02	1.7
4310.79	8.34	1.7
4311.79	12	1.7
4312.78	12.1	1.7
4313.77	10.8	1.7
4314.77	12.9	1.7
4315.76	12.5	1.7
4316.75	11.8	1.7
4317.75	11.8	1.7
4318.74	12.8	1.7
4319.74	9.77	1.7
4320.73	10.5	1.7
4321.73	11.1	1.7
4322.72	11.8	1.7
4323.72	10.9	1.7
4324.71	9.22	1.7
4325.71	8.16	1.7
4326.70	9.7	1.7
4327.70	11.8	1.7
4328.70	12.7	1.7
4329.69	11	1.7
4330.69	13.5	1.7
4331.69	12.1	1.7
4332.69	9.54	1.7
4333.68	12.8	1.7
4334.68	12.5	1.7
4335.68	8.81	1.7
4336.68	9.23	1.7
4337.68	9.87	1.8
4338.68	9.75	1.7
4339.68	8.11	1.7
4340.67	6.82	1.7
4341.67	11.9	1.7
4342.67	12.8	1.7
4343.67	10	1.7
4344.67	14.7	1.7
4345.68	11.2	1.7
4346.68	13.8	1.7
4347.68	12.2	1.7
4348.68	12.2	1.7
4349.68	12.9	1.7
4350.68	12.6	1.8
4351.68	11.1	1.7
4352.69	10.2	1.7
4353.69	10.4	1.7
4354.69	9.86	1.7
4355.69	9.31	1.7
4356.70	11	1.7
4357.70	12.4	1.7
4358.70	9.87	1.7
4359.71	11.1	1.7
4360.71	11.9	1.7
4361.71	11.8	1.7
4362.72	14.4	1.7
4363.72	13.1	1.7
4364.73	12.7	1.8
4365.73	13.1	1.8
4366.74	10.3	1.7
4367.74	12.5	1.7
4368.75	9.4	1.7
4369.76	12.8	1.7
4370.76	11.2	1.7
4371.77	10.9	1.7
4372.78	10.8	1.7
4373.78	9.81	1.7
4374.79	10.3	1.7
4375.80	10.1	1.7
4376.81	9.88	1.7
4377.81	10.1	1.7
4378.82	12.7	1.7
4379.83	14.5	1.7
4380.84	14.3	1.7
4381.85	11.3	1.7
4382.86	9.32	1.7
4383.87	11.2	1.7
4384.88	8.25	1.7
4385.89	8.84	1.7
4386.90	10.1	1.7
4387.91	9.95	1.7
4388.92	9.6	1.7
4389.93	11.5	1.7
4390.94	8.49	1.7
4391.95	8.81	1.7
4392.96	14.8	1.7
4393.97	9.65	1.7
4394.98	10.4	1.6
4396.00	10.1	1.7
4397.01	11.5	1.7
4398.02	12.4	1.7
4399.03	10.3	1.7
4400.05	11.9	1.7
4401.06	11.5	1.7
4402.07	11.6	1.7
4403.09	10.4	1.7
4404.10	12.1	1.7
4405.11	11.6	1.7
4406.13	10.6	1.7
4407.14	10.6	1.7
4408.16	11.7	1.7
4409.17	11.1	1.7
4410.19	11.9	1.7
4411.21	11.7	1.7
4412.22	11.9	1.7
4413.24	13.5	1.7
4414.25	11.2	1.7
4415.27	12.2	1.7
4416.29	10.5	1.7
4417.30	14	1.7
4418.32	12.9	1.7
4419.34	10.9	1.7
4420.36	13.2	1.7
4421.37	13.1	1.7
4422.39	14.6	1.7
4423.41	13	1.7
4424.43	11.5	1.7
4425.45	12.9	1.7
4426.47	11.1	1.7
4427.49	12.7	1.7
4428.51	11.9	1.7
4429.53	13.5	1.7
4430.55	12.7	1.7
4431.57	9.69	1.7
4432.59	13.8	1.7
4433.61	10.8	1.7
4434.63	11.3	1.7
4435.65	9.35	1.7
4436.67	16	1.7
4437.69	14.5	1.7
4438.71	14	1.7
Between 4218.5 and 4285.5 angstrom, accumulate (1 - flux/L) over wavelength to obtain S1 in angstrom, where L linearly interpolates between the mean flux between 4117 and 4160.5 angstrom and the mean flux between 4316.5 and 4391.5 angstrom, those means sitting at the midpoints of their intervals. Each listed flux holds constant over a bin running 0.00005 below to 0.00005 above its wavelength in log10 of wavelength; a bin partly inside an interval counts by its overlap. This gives 2.15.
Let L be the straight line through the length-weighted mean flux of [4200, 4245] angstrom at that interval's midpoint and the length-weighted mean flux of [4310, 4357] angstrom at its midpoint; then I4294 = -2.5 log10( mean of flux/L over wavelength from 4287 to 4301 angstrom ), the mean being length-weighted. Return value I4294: 0.14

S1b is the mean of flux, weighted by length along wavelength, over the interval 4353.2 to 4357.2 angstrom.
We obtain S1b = 10.1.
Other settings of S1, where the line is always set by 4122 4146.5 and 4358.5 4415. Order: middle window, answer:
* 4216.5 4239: 0.79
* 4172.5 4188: 1.21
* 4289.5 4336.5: 2.81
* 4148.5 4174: -0.48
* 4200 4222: -1.71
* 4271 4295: 0.56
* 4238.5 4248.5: -0.41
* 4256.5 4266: -0.67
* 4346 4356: -0.55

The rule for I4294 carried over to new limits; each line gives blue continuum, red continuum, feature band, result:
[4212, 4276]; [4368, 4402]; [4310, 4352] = -0.07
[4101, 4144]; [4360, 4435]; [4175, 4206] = 0.07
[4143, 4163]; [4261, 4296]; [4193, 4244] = 0.02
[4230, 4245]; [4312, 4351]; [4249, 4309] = 0.11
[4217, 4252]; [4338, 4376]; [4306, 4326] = 0.06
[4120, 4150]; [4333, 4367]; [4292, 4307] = 0.24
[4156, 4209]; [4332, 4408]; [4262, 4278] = 0.00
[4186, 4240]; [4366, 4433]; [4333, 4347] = 0.00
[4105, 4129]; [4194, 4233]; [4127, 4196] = 0.02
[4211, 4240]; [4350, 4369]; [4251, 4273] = 0.01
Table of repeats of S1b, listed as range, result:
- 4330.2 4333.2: 11.7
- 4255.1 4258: 11.1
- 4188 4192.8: 8.93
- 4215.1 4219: 10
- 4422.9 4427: 12.1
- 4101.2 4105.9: 7.42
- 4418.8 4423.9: 13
